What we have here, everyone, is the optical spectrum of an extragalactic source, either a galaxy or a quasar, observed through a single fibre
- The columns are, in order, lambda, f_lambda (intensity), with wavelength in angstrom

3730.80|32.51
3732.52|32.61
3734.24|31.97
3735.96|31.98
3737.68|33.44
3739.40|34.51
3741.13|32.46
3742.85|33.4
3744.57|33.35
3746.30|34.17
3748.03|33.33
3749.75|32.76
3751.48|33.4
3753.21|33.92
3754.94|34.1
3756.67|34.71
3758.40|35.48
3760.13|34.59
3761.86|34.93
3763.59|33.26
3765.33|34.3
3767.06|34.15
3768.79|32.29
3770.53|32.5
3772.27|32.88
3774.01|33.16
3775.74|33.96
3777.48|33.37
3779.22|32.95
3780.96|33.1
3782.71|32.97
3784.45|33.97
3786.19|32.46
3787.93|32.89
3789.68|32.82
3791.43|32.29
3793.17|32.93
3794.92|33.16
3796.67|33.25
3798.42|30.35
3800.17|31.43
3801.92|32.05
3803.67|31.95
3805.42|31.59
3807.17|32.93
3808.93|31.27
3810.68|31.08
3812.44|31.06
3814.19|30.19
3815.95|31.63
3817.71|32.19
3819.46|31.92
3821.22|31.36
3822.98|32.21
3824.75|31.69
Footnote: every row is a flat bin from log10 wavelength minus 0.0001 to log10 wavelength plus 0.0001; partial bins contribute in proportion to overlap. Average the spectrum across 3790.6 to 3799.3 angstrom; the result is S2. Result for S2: 32.4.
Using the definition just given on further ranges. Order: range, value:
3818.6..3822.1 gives 31.6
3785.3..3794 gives 32.7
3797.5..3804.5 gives 31.5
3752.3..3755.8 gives 34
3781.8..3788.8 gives 33.1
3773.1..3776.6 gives 33.6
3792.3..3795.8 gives 33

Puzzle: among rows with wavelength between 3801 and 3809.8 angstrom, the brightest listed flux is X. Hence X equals 32.93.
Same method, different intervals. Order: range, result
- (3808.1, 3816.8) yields 31.63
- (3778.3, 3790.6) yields 33.97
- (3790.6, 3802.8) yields 33.25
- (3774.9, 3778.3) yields 33.96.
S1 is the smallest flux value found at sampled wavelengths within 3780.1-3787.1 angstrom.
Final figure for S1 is 32.46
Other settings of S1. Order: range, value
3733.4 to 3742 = 31.97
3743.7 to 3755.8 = 32.76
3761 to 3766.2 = 33.26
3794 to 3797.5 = 33.16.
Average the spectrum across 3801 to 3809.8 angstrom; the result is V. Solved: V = 32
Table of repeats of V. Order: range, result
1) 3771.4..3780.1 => 33.3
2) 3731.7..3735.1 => 32.3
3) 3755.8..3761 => 34.9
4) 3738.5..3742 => 33.5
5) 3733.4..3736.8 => 32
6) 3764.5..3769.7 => 33.6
